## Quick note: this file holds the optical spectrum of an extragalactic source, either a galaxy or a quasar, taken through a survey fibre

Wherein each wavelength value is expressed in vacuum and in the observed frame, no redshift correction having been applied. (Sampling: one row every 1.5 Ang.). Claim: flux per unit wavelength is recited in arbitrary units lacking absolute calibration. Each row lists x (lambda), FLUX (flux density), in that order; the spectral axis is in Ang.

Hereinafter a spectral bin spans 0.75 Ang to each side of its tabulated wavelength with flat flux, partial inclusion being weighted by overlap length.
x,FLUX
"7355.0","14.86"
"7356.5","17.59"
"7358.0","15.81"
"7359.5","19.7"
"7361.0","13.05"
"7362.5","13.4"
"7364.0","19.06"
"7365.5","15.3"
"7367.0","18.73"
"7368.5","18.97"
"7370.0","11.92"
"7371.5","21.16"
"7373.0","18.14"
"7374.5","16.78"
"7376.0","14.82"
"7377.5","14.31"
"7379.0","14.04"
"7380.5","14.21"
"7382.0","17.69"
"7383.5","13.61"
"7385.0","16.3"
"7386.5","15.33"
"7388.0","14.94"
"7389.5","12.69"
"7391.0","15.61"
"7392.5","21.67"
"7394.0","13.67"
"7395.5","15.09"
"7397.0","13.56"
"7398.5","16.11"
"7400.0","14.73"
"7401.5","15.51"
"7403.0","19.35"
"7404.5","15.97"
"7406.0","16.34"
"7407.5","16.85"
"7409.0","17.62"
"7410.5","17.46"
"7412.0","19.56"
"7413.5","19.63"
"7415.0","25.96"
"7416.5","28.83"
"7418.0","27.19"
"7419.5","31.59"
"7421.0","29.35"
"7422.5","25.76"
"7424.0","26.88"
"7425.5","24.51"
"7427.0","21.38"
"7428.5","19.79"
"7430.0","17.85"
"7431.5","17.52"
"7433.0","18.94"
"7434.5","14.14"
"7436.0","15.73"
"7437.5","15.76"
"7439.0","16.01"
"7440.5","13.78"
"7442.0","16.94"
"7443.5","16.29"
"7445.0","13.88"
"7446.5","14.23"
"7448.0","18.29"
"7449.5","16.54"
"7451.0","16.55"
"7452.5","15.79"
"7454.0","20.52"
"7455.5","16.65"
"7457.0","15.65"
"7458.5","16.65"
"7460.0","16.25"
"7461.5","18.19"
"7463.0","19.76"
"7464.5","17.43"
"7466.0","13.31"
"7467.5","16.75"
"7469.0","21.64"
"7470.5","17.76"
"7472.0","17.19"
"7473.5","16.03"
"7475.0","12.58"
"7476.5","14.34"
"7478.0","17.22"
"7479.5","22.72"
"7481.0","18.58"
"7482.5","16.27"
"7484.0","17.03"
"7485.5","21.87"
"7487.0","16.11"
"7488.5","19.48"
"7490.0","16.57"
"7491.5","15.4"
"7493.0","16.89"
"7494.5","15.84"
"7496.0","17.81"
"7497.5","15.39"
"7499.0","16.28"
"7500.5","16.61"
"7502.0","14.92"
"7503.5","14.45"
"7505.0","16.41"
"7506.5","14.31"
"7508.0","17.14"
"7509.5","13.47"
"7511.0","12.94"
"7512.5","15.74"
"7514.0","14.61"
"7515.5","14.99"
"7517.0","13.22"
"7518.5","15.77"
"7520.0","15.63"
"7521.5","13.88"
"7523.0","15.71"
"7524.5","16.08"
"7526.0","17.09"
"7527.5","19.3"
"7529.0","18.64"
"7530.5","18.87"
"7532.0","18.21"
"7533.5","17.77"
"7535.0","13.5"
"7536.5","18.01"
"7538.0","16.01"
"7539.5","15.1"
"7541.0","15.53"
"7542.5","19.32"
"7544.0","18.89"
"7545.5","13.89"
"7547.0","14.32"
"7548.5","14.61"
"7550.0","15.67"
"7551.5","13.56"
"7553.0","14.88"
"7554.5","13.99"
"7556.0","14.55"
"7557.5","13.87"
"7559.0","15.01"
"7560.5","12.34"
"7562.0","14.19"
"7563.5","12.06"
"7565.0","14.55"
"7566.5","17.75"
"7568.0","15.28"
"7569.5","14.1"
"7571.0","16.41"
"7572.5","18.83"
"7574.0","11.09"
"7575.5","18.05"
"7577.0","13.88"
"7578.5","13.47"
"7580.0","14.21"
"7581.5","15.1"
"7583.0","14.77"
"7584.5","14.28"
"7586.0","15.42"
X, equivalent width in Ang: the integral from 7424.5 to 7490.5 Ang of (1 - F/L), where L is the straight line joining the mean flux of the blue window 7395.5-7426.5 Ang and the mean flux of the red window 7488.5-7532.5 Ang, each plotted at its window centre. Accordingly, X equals 4.6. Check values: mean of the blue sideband 21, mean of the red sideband 16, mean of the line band 17.3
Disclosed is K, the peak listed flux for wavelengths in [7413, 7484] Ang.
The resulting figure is 31.59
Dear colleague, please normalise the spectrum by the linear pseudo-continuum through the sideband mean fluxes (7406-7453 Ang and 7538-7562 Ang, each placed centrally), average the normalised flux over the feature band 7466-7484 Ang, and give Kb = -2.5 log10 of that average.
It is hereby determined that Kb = 0.045 mag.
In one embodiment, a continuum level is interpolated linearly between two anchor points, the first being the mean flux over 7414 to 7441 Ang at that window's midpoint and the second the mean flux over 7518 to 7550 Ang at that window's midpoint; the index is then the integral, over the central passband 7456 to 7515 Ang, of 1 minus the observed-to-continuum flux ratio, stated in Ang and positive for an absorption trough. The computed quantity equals 7.1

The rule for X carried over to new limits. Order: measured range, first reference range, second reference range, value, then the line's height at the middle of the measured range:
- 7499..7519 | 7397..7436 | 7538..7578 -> 2.31 Ang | 17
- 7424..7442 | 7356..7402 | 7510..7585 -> -2.70 Ang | 15.7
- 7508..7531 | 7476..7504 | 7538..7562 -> 0.45 Ang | 16.1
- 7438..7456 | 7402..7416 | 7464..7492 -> 1.72 Ang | 18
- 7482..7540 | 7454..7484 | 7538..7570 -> -0.60 Ang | 16.1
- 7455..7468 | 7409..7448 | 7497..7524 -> 1.03 Ang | 18.2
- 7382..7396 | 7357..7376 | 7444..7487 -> 1.07 Ang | 16.8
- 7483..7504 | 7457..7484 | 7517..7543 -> 0.21 Ang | 16.9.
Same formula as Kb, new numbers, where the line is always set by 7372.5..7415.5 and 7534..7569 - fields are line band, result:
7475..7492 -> -0.13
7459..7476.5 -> -0.07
